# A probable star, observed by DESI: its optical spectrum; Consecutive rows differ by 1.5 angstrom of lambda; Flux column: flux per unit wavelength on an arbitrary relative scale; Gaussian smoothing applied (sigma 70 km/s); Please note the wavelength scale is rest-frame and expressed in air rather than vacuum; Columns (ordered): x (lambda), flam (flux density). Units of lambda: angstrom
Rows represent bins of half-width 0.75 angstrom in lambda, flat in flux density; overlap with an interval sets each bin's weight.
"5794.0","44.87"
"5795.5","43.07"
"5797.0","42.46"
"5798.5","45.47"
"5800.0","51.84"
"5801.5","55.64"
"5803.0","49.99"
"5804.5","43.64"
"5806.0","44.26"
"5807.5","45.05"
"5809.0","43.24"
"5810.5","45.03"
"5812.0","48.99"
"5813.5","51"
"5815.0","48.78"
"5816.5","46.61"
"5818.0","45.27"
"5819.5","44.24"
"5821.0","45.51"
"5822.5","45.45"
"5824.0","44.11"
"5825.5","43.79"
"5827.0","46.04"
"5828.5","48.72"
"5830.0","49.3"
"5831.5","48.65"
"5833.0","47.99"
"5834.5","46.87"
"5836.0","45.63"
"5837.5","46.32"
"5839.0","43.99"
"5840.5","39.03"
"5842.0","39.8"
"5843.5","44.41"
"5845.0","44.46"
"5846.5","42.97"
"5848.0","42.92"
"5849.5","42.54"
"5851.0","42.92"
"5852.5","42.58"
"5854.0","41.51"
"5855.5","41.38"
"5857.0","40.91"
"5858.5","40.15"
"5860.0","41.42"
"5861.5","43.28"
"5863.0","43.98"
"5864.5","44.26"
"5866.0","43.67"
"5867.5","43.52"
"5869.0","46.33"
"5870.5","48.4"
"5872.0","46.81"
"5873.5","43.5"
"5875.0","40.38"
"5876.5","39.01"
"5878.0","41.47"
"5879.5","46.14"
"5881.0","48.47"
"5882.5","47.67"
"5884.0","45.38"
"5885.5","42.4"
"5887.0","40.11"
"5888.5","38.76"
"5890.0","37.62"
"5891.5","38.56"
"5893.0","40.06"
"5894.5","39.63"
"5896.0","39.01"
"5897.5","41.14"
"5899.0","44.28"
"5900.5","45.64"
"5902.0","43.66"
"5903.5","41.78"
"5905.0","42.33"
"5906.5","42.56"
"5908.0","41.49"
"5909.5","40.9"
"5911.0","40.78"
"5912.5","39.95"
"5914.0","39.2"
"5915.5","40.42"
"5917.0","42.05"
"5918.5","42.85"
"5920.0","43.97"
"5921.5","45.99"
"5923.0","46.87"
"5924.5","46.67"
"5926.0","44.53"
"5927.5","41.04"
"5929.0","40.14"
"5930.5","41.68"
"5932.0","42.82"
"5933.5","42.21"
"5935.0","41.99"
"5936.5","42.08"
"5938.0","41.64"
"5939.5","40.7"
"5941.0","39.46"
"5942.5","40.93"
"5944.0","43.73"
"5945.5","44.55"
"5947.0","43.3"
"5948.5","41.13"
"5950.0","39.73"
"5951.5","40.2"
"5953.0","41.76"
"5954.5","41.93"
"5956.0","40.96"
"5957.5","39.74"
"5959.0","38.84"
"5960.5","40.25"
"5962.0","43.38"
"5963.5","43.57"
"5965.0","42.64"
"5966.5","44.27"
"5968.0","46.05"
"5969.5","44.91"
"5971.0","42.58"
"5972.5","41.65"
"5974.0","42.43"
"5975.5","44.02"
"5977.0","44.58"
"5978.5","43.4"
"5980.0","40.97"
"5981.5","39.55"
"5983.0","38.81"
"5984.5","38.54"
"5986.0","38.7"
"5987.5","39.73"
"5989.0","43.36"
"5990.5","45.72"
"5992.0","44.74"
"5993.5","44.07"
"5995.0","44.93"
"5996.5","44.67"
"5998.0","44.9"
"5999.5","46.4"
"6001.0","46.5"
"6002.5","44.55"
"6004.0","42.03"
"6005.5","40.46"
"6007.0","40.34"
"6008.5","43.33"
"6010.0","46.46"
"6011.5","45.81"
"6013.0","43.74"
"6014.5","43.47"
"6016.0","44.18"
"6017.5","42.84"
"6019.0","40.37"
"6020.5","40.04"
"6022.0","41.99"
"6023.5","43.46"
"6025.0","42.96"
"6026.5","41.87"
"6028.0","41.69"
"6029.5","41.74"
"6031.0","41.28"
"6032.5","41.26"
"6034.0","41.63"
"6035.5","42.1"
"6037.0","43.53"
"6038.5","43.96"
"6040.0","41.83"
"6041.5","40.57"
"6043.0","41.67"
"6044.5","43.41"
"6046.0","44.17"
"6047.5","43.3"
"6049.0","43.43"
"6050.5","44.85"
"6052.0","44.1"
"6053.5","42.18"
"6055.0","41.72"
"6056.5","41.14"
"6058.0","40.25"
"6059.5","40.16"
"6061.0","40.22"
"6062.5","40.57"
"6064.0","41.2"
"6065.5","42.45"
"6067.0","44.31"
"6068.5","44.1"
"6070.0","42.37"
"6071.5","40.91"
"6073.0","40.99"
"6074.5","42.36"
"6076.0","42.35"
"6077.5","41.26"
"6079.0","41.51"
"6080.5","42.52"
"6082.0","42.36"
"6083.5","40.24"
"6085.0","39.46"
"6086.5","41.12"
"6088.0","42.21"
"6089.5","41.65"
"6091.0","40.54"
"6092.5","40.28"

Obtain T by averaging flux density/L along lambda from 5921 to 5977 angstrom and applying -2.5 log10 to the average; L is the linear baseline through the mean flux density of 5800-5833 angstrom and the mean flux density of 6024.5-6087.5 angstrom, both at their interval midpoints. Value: 0.04 mag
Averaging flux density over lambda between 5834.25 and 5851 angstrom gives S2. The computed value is 43.4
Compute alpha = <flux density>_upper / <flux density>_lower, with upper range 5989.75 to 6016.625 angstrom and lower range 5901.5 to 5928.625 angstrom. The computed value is 1.0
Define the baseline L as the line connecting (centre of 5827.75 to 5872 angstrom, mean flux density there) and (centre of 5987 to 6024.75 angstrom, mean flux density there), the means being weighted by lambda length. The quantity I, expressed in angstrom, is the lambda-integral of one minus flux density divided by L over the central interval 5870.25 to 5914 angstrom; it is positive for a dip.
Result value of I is 1.7 angstrom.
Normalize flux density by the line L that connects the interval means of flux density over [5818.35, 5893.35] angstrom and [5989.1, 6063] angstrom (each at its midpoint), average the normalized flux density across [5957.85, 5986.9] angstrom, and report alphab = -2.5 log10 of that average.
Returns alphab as 0.03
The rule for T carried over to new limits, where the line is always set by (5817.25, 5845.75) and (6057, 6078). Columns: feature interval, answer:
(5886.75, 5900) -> 0.111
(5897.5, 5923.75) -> 0.037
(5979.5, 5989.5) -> 0.081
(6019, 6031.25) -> 0.013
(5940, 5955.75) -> 0.047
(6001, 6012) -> -0.021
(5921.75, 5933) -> 0.008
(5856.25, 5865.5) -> 0.060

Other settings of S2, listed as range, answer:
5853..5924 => 42.6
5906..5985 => 42.1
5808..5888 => 44.5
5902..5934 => 42.4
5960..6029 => 42.9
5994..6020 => 43.8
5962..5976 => 43.6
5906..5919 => 41.1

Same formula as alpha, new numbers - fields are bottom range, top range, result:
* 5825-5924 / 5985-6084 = 0.99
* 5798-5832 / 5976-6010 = 0.91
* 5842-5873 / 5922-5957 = 0.97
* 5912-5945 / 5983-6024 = 1.02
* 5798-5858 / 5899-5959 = 0.93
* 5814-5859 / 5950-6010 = 0.96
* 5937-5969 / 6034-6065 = 1.01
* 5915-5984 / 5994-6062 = 1.01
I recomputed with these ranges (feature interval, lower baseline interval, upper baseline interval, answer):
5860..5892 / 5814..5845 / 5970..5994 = 0.84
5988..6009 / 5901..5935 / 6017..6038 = -0.94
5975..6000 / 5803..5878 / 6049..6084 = 0.07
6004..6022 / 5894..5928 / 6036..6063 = -0.17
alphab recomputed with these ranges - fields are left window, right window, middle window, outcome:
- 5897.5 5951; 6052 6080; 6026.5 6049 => -0.01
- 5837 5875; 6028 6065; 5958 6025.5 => -0.01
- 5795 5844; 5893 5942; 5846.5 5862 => 0.07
